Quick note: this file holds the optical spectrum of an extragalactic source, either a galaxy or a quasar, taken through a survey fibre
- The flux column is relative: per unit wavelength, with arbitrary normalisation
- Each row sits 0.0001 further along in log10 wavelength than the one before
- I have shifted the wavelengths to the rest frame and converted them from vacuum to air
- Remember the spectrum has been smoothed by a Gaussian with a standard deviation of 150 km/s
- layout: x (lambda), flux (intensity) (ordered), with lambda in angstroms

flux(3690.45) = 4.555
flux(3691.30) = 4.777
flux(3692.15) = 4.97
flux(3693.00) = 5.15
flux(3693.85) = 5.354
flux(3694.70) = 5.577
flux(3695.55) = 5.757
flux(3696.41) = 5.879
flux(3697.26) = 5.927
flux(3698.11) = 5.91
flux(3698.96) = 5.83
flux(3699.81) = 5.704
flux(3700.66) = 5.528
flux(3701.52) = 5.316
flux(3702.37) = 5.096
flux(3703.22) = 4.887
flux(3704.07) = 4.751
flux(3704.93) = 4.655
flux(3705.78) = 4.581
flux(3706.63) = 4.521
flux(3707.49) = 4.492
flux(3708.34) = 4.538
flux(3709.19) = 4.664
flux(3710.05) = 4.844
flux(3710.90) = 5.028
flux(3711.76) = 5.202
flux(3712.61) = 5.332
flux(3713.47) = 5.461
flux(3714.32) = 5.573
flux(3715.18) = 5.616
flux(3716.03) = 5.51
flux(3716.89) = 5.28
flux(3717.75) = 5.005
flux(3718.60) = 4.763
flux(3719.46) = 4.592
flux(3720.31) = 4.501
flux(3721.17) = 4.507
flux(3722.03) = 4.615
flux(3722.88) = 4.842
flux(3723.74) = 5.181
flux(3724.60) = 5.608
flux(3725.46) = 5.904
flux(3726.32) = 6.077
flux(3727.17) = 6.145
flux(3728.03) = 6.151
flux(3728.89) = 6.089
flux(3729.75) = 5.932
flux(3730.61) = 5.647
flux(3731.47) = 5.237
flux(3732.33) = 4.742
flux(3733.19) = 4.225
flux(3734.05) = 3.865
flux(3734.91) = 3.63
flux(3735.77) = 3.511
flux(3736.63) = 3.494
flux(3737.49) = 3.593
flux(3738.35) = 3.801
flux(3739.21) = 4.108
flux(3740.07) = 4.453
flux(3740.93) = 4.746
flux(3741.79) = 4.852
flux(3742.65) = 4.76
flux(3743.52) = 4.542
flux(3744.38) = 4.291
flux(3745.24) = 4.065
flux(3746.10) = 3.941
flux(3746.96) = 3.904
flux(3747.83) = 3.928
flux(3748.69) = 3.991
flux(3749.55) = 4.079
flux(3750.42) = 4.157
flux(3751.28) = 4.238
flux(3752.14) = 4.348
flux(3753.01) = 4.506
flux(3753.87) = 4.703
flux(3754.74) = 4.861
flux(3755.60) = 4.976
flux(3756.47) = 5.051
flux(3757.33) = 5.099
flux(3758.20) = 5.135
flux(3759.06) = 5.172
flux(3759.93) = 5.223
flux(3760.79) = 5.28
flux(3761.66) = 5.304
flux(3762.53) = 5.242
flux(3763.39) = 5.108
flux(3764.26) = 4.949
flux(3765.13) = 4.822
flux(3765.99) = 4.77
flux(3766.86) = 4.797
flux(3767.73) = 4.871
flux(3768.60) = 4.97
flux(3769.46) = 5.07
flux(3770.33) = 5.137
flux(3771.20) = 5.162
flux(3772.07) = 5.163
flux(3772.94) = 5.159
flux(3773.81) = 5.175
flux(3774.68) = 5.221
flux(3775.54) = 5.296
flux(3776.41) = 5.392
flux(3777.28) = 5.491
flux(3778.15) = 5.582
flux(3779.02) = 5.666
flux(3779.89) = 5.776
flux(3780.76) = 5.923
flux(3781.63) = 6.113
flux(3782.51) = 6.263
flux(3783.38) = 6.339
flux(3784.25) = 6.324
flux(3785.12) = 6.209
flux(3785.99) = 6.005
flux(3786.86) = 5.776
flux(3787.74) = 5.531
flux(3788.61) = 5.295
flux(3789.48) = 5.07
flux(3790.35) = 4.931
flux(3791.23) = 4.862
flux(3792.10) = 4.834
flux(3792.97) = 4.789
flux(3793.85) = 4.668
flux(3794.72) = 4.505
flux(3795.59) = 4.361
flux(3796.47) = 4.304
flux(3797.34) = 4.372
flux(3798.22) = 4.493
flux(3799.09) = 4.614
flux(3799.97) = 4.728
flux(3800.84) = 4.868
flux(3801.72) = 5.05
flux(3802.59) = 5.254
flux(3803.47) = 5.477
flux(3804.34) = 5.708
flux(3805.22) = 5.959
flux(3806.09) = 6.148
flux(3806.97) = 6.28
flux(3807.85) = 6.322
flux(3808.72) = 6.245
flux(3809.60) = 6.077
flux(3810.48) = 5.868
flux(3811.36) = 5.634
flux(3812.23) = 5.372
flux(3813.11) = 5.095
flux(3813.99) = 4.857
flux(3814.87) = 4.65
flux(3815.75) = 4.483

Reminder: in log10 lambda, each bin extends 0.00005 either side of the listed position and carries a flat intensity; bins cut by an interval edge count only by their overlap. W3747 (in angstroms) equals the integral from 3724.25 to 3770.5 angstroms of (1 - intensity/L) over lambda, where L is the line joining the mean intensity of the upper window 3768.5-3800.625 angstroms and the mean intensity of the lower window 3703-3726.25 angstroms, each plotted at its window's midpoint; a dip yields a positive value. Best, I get 3.3 angstroms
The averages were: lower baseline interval 5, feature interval 4.76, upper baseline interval 5.26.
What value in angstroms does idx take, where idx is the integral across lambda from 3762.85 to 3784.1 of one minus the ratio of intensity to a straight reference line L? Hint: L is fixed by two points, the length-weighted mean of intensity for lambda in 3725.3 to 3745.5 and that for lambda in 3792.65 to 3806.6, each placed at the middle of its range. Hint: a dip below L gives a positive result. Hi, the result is -2.1 angstroms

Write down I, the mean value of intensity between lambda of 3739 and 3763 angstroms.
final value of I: 4.61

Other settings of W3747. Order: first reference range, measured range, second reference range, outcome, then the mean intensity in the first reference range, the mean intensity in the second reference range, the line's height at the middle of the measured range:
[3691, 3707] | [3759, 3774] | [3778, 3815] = 0.8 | 5.28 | 5.4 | 5.37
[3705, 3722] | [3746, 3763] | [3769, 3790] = 2.1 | 4.93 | 5.59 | 5.34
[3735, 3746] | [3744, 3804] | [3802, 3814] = -0.9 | 4.16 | 5.76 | 4.96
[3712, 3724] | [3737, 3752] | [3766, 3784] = 2.9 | 5.06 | 5.42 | 5.23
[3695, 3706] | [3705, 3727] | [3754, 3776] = 1.1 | 5.39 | 5.08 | 5.31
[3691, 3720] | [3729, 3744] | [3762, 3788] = 2.4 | 5.18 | 5.44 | 5.3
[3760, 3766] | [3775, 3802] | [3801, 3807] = 0.7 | 5.1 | 5.62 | 5.42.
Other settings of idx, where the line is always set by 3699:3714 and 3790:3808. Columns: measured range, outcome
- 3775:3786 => -1.79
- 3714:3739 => 0.36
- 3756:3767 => -0.10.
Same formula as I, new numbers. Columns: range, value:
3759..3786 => 5.4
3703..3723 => 4.91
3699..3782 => 4.93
